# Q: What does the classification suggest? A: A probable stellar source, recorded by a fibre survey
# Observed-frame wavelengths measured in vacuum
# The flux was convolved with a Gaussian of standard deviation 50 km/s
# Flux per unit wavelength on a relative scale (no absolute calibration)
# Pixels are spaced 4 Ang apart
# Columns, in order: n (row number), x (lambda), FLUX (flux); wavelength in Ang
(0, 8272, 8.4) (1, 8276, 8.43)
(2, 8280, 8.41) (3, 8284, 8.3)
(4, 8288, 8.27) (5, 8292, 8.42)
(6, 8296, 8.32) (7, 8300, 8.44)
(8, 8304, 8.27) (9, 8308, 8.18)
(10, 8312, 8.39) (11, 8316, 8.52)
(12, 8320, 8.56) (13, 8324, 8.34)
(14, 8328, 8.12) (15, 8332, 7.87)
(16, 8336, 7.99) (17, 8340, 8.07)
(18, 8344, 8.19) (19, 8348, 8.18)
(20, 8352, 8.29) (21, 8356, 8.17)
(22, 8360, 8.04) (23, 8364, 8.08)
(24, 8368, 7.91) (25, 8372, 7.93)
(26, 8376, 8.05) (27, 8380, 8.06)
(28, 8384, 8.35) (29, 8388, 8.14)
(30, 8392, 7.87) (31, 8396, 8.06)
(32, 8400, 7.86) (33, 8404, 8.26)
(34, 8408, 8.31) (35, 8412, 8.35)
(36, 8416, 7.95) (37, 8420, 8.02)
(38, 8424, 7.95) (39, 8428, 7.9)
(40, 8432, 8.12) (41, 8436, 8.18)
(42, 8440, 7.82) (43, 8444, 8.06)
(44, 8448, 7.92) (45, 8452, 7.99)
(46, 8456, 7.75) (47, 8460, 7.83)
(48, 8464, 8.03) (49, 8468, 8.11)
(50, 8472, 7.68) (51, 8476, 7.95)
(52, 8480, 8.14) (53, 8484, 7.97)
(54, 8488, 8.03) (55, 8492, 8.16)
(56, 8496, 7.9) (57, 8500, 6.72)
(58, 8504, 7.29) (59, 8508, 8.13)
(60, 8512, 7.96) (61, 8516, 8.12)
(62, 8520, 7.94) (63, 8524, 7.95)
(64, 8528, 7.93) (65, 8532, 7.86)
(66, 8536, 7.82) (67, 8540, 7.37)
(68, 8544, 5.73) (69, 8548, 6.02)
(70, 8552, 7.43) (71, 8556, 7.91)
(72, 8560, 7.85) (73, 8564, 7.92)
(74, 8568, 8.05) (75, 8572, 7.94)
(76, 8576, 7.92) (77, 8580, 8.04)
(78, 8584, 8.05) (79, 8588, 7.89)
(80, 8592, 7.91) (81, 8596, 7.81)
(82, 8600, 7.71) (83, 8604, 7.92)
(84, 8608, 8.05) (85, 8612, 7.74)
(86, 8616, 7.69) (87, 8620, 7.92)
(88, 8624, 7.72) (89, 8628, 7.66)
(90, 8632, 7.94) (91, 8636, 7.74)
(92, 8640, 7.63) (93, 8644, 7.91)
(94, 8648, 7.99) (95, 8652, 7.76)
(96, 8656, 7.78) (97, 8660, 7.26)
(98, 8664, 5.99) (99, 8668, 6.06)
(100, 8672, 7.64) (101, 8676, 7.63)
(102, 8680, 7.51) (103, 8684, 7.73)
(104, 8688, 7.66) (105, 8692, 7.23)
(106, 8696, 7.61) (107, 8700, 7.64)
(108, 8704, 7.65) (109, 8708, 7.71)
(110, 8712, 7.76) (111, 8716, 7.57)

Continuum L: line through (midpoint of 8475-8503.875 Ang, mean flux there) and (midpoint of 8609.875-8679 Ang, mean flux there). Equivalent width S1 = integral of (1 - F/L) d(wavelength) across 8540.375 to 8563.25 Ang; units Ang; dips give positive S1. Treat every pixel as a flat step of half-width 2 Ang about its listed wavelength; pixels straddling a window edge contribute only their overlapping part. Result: 1.9 Ang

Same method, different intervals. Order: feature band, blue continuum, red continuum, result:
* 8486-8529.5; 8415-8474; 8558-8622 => 0.56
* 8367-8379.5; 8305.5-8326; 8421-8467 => 0.34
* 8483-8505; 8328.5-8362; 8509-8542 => 0.65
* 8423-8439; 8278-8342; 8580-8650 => 0.15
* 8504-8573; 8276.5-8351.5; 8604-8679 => 1.45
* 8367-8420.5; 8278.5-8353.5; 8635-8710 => 0.07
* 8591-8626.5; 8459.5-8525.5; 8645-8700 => -1.22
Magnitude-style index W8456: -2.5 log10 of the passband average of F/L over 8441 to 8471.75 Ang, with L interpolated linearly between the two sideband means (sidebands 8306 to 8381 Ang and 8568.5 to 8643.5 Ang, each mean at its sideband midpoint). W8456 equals 0.01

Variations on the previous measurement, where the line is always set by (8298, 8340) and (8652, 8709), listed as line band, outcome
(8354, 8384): 0.01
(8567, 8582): -0.05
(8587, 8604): -0.04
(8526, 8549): 0.08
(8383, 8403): 0.00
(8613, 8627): -0.03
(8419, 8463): 0.00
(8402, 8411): -0.03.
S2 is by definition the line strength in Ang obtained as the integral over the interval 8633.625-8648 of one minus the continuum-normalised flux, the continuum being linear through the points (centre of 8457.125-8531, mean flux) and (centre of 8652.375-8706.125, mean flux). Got -0.6 Ang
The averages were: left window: 7.88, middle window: 7.8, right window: 7.35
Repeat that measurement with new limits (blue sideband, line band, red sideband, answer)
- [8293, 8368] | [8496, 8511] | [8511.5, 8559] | 0.2 Ang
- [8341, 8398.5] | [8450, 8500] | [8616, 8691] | -0.2 Ang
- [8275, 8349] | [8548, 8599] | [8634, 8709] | -0.8 Ang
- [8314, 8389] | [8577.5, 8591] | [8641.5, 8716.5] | -0.5 Ang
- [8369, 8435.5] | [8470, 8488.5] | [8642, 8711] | -0.1 Ang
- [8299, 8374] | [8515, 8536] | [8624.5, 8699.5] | -0.4 Ang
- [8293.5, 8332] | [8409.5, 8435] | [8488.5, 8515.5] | -0.2 Ang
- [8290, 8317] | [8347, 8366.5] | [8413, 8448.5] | 0.2 Ang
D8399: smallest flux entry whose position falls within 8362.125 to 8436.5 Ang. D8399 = 7.86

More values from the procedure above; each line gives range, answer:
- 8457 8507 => 6.72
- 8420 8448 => 7.82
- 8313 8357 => 7.87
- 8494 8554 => 5.73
